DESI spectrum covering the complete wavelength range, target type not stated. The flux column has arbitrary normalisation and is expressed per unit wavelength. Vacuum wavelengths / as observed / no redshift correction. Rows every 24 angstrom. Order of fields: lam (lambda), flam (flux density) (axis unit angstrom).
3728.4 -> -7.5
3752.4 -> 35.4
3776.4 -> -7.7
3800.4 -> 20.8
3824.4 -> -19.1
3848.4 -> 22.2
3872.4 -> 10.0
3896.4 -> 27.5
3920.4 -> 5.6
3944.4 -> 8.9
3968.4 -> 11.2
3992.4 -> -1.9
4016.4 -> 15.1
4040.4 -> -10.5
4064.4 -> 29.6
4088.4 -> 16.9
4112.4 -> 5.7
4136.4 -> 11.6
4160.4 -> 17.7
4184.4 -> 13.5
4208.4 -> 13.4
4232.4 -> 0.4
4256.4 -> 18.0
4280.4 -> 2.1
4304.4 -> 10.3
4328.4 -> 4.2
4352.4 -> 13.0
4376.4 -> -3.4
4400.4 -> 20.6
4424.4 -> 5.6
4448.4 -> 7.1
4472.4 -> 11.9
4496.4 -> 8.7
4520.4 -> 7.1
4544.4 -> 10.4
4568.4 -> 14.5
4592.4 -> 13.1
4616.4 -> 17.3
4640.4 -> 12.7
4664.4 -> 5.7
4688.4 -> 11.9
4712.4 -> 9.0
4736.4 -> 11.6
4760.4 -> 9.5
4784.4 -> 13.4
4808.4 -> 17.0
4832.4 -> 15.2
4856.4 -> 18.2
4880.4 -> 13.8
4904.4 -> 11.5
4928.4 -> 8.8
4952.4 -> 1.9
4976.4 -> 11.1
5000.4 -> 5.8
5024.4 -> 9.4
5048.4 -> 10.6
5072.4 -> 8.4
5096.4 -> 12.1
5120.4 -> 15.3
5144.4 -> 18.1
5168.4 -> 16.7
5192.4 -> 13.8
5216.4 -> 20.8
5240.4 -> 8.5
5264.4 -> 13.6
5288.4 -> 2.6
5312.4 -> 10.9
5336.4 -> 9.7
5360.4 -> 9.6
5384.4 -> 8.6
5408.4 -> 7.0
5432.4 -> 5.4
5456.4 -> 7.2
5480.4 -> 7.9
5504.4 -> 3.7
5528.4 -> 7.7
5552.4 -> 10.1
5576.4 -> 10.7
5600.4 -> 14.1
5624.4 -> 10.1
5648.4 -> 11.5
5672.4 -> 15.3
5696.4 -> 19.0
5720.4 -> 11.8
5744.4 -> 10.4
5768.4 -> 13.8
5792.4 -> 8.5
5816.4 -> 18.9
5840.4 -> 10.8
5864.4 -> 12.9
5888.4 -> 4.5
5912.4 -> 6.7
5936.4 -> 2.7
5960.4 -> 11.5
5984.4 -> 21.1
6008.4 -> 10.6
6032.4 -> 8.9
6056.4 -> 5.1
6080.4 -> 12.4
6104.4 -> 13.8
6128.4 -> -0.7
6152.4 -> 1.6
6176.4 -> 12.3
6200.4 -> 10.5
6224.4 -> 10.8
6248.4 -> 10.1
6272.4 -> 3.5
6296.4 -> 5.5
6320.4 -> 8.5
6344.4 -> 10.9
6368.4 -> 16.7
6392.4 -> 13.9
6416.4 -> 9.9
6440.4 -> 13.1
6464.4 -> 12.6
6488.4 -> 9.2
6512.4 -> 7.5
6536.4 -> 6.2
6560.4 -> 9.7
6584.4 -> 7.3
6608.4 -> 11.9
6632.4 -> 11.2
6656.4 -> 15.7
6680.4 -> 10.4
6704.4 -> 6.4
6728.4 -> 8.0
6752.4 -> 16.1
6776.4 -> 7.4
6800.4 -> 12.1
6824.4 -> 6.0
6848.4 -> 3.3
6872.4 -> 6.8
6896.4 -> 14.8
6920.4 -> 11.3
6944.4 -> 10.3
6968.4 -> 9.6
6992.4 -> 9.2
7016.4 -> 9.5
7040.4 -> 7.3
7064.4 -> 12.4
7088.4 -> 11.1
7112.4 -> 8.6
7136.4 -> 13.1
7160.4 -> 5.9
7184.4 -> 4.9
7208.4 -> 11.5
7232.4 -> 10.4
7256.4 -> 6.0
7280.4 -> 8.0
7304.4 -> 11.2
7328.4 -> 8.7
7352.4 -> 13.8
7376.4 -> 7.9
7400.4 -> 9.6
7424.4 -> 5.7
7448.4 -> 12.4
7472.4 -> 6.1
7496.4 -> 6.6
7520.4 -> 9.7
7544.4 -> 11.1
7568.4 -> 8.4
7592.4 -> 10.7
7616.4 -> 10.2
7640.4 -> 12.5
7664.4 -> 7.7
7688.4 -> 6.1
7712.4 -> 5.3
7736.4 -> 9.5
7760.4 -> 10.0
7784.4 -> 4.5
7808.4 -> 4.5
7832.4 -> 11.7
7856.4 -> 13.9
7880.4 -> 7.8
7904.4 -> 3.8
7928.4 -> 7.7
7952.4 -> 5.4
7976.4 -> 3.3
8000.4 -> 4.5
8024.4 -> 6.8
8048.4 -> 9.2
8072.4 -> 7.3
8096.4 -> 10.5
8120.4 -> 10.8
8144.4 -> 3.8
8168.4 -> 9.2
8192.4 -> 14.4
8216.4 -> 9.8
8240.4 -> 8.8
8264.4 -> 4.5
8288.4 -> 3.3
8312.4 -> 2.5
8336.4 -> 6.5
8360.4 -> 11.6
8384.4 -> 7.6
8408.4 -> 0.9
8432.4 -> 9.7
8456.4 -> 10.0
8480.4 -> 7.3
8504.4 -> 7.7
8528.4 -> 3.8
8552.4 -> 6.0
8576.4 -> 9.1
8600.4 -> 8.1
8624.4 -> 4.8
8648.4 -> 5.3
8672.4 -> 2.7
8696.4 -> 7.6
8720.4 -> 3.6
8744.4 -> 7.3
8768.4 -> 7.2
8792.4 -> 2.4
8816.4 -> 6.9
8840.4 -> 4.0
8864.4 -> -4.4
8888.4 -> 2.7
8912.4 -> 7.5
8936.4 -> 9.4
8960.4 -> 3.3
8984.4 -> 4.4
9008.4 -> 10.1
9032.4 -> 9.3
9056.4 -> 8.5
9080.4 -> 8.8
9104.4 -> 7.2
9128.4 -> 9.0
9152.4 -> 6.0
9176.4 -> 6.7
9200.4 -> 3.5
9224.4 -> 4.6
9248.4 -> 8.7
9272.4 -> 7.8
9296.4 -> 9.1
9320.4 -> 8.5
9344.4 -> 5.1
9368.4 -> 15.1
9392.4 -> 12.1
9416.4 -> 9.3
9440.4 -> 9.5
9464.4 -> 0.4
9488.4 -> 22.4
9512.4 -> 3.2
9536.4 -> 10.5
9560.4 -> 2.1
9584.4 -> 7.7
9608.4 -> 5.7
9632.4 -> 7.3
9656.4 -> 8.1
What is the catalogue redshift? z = 0.196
